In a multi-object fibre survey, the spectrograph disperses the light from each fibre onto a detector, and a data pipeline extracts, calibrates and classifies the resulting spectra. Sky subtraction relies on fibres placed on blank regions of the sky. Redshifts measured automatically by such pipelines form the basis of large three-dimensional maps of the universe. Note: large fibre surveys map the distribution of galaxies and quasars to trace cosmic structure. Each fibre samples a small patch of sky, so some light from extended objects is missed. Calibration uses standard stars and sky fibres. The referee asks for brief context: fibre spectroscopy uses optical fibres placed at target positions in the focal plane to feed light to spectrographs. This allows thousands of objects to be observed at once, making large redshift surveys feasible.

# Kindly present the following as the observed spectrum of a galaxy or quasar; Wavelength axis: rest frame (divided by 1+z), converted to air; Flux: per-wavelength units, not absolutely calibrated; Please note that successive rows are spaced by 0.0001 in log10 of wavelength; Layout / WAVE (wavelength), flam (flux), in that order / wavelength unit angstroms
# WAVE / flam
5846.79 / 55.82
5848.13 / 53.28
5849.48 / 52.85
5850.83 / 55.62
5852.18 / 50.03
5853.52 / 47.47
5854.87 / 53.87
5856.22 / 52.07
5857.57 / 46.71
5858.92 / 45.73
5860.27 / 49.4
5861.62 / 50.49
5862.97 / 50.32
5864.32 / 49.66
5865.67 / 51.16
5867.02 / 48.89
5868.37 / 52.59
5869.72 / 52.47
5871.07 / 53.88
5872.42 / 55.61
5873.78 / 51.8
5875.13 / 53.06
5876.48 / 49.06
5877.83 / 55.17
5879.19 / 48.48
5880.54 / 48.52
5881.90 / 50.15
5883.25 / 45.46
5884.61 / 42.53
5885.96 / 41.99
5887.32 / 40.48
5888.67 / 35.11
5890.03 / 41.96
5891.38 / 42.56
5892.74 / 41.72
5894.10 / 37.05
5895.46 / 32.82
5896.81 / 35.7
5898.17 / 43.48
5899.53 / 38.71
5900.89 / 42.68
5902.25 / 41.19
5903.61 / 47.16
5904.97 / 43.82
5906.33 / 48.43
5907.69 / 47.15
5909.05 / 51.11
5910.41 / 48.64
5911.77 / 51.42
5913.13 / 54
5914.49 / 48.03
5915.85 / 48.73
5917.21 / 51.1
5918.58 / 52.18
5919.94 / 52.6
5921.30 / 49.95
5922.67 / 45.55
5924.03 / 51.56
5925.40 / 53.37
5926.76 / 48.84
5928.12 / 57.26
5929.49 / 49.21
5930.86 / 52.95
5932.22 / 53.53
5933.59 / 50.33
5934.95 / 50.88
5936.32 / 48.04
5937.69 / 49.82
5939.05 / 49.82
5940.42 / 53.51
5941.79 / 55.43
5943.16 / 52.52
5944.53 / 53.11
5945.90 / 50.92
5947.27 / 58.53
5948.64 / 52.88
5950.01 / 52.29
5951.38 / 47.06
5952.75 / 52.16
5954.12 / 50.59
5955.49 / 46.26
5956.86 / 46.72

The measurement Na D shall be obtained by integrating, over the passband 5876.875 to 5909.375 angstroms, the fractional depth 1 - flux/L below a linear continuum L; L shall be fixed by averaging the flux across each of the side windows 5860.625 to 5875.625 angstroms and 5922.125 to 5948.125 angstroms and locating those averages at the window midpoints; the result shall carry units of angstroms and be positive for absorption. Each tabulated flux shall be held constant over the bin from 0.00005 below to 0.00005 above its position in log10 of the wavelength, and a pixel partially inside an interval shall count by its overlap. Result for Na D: 5.25 angstroms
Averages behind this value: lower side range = 51.8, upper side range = 51.9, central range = 43.4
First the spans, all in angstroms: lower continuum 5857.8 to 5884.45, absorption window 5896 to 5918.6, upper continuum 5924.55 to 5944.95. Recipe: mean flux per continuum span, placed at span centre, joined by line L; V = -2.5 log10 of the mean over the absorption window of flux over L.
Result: 0.11 mag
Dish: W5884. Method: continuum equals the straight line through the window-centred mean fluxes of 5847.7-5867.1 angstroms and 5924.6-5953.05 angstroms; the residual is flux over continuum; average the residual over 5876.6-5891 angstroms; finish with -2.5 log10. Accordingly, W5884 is 0.13 mag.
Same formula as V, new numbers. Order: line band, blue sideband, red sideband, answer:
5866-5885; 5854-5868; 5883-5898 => -0.13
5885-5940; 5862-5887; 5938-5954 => 0.10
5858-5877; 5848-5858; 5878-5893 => -0.06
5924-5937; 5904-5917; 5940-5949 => 0.01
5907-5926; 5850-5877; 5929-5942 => 0.02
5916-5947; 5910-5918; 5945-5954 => 0.00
